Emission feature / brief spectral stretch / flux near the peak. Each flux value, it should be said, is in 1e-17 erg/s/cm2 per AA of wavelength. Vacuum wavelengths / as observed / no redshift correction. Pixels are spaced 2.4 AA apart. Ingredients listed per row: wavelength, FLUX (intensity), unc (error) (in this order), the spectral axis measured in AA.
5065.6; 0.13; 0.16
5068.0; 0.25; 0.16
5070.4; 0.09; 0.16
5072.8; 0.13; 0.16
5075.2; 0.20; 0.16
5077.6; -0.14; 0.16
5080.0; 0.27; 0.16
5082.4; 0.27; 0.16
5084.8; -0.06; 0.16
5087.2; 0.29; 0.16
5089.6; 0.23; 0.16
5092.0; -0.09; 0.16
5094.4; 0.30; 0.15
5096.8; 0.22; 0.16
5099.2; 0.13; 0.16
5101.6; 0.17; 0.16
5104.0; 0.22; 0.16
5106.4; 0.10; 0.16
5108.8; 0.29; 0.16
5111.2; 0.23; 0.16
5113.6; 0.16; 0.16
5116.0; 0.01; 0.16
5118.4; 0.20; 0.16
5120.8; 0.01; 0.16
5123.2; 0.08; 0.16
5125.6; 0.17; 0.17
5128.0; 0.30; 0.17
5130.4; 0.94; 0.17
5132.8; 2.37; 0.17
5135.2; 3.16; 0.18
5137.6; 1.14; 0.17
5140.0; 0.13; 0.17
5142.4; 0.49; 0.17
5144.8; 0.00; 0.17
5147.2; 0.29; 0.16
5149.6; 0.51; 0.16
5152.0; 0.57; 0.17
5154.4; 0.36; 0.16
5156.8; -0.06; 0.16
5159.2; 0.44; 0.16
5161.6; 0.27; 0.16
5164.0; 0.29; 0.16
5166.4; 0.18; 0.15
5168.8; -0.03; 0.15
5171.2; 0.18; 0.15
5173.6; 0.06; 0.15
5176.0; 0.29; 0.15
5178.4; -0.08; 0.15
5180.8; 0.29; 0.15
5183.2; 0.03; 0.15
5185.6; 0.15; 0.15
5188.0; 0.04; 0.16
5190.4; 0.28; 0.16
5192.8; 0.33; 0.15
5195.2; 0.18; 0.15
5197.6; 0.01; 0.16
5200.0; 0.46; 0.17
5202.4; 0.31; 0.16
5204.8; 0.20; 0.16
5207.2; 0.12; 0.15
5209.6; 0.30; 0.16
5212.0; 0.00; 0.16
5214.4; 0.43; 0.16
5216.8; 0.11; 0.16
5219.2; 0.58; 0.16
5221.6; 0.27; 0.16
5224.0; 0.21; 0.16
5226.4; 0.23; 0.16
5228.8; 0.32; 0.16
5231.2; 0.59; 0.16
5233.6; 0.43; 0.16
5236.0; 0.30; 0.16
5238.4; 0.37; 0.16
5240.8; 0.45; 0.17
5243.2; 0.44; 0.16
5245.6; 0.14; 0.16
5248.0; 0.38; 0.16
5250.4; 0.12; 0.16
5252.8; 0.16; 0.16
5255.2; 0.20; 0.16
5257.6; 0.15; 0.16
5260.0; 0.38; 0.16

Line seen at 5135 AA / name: [O II] 3727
